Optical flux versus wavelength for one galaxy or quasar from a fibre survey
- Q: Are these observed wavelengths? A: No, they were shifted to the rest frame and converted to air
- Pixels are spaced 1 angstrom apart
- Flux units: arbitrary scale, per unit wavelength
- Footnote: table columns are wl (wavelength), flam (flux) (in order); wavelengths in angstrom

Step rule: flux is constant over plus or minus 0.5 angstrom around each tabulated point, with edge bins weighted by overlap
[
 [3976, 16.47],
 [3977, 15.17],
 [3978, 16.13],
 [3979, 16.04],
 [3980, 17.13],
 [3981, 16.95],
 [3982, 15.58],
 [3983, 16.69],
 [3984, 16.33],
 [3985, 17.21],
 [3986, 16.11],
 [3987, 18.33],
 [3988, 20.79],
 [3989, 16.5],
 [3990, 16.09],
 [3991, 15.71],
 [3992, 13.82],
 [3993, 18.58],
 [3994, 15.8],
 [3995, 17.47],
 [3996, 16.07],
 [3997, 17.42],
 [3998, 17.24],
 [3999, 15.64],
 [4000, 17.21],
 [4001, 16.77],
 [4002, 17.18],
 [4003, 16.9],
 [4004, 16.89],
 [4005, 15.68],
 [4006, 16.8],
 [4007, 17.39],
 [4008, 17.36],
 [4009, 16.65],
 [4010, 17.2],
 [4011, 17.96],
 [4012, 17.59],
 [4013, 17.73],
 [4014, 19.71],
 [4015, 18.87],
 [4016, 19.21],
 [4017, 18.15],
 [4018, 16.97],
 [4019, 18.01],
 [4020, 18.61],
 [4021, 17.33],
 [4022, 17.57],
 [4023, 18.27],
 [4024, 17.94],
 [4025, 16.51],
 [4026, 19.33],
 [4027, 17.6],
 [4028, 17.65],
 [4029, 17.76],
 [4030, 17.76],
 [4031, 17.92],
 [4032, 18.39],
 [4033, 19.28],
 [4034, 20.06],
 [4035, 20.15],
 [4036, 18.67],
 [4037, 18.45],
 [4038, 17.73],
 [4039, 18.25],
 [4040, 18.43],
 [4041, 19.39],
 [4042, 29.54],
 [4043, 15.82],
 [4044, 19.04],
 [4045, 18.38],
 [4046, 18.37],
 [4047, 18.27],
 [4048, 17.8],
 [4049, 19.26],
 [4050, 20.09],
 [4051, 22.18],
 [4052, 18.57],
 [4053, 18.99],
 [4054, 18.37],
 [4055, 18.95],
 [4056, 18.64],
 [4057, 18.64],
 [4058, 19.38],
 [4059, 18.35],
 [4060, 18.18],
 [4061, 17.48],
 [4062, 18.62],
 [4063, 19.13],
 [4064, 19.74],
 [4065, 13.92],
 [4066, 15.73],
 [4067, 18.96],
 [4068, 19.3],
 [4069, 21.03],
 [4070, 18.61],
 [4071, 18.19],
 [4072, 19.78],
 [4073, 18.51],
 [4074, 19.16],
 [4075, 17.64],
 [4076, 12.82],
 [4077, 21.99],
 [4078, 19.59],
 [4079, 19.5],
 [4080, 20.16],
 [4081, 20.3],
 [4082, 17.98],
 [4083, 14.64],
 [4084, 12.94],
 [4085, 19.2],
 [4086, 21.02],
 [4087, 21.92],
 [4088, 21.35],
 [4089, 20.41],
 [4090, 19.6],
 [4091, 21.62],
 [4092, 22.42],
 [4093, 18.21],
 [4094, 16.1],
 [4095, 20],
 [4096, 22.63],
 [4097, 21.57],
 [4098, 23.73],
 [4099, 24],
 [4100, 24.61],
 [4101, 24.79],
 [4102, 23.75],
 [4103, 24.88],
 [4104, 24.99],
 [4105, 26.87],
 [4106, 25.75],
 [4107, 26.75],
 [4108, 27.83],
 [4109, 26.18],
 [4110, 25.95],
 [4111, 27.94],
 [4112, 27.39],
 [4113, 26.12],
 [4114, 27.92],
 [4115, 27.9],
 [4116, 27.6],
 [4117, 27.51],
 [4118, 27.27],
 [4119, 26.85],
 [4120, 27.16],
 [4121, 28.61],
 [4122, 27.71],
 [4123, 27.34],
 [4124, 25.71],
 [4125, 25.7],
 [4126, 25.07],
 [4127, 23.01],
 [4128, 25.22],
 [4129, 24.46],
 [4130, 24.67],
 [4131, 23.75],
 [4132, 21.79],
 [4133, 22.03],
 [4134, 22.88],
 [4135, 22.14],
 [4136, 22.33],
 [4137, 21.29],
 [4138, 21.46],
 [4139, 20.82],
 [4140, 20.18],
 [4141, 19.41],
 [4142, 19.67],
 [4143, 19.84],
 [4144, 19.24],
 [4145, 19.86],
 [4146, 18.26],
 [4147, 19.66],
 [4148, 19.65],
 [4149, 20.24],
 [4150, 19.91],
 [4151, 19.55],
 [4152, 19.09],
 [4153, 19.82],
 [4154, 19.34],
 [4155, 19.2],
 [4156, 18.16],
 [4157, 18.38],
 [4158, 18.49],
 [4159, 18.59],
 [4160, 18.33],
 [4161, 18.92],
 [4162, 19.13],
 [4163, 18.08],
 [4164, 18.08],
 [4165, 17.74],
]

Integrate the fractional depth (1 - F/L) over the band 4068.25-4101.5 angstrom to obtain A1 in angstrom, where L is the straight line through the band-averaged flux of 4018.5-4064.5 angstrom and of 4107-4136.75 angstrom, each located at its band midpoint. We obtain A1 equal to 3.9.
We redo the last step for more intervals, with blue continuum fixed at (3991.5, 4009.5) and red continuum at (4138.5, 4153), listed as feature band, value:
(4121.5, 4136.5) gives -3.8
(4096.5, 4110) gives -4.5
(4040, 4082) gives -2.3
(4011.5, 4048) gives -2.6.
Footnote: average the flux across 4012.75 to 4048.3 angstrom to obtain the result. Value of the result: 18.6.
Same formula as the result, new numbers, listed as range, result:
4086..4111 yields 23.2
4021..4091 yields 18.8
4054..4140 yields 22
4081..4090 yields 18.8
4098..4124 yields 26.5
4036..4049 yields 19.1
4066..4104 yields 20.1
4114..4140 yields 24.8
